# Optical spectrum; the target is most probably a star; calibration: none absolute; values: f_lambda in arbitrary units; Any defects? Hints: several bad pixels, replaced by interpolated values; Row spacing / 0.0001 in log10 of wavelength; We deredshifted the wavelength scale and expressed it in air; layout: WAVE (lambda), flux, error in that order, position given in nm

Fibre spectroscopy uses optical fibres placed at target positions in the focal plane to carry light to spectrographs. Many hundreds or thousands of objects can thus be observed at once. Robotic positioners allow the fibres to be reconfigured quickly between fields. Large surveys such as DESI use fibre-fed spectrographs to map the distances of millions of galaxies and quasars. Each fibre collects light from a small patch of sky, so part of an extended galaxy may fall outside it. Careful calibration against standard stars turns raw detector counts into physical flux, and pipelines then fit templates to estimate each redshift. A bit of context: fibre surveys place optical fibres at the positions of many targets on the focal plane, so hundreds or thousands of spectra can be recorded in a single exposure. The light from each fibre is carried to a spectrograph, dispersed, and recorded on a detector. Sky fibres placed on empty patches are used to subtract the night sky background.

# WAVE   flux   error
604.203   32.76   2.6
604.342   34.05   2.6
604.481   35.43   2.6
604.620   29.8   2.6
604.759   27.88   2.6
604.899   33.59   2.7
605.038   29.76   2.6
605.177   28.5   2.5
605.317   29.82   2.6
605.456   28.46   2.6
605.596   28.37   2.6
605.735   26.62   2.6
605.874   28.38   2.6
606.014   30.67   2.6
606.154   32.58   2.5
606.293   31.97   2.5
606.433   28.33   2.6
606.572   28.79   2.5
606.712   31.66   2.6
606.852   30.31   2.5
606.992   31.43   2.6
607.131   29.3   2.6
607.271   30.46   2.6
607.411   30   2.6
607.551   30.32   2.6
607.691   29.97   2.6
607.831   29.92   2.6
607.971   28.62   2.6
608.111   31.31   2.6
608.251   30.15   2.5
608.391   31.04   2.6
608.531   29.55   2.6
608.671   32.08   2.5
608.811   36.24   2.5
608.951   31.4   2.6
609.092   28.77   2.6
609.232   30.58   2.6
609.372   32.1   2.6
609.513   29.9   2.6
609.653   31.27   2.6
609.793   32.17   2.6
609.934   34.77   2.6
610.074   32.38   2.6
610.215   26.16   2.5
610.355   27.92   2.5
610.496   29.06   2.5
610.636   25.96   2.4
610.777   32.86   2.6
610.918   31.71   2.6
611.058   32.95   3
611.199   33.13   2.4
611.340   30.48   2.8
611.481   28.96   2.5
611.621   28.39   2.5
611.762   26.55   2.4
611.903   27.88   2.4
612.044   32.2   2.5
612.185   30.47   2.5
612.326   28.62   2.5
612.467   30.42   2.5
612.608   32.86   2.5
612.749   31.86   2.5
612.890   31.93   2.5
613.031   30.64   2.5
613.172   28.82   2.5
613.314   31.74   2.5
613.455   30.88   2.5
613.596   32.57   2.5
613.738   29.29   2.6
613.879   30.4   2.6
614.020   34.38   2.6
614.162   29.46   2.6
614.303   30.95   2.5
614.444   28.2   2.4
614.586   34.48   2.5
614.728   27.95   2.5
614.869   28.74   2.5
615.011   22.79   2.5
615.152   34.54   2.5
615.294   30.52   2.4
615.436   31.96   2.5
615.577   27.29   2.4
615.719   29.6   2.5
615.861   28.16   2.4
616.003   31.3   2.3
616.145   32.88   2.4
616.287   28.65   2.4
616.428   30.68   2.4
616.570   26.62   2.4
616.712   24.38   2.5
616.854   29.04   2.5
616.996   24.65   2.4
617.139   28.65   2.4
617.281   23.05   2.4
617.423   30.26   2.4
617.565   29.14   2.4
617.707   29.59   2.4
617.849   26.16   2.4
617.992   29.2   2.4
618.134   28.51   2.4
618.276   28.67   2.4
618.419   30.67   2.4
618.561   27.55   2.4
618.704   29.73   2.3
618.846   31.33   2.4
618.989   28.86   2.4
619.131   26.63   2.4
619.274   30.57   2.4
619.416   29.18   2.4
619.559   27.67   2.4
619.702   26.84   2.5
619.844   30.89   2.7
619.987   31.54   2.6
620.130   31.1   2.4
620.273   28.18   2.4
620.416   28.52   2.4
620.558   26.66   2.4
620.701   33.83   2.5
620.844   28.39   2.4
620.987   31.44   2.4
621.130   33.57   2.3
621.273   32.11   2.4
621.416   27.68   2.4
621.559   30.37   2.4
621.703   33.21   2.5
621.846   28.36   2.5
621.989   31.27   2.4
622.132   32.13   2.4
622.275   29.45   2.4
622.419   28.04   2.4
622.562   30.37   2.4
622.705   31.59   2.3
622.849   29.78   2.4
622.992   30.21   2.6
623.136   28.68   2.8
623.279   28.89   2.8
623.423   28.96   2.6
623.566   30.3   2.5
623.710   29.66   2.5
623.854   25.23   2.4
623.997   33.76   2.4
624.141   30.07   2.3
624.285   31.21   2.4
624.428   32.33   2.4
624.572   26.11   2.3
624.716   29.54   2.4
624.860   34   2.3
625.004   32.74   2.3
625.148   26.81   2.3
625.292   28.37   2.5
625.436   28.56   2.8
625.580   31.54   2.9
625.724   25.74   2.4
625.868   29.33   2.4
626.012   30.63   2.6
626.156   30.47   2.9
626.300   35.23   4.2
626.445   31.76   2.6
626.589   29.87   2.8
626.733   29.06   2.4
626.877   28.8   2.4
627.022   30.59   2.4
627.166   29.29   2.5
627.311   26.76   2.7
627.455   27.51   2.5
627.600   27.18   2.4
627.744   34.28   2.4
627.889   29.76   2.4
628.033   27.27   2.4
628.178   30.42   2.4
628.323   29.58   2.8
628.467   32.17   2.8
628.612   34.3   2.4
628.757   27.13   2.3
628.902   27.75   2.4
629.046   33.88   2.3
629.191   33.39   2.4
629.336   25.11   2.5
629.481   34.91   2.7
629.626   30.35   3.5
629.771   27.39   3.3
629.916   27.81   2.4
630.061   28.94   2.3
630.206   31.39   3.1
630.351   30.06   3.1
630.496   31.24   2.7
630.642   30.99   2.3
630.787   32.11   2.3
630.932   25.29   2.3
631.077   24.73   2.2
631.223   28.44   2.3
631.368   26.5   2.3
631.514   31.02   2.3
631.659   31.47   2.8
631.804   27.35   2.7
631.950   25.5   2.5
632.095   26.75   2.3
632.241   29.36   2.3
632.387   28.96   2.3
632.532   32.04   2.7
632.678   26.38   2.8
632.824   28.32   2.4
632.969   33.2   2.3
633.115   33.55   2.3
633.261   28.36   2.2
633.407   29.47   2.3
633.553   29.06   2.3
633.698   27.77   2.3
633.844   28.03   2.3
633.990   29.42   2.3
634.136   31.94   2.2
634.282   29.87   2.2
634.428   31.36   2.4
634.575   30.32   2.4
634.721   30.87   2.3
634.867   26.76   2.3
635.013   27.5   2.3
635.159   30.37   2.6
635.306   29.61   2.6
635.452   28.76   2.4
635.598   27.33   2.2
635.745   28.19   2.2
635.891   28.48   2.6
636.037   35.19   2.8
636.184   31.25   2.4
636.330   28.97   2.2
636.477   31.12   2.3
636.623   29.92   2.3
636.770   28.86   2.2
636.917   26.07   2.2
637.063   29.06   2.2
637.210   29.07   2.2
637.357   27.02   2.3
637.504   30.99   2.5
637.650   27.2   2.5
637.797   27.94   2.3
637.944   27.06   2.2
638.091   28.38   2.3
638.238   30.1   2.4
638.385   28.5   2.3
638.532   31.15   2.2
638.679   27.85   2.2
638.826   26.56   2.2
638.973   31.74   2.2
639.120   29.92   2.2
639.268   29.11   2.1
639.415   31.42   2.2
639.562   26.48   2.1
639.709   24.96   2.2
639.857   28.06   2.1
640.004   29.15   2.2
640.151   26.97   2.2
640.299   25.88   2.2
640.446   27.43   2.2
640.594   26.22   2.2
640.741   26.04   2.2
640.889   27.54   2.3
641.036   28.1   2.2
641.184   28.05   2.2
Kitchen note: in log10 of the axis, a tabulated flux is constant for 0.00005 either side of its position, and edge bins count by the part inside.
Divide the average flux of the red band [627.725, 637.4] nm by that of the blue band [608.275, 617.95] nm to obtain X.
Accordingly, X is 0.98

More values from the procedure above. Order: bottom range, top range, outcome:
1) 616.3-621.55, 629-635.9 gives 1.01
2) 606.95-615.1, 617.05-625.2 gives 0.97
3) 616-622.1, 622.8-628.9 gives 1.02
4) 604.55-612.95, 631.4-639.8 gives 0.96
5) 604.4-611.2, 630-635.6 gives 0.96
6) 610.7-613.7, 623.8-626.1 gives 0.97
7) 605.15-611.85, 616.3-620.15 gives 0.94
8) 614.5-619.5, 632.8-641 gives 1.00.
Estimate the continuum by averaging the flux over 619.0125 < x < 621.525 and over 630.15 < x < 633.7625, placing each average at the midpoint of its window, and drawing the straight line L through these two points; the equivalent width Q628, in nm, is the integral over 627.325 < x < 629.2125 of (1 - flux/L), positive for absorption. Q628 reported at -0.05 nm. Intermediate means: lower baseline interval 29.7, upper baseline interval 29.2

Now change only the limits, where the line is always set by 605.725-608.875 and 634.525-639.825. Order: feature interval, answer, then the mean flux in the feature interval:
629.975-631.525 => 0.01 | 29.1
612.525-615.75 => -0.04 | 30.5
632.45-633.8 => -0.03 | 29.8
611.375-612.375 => 0.04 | 29.1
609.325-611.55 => -0.03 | 30.7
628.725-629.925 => -0.02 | 29.9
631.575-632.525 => 0.02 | 28.6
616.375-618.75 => 0.16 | 28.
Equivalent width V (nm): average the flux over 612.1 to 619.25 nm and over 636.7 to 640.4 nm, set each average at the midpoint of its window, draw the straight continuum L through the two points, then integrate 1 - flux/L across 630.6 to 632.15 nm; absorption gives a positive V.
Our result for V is 0.03 nm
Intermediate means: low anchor 29.5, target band 28.2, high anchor 28.4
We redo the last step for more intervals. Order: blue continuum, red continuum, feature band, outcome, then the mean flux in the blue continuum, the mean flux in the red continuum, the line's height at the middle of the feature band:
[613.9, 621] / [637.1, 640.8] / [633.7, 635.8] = -0.06 nm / 29.2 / 28.2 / 28.4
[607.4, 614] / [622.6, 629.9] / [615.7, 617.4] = 0.12 nm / 30.6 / 30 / 30.4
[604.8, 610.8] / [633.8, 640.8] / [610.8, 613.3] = -0.04 nm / 30.3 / 28.8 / 30.1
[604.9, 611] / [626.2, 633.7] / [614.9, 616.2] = 0.01 nm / 30.3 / 29.6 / 30.1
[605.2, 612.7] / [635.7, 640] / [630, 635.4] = -0.01 nm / 30.3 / 29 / 29.2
